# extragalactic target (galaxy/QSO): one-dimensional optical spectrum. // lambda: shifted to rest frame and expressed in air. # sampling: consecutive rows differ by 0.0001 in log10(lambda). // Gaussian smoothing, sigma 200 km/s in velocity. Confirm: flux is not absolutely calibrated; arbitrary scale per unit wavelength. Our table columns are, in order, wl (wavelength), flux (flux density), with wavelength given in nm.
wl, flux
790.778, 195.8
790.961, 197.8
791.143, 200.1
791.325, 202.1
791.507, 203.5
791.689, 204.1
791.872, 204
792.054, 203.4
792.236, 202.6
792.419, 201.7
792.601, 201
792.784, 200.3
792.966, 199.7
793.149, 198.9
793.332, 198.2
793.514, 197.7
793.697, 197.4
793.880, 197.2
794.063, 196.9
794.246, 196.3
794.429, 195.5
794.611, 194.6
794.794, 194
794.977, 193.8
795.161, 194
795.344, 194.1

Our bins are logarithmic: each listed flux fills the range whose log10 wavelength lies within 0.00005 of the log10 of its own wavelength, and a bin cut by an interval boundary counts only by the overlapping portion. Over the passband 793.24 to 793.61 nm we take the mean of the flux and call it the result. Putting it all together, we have 198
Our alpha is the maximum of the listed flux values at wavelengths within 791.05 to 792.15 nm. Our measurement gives 204.1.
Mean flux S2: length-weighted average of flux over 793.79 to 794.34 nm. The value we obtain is 197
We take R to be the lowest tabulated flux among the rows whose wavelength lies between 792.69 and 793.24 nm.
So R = 198.9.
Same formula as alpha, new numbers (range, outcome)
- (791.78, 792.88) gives 204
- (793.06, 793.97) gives 198.9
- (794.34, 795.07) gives 195.5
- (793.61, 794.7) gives 197.4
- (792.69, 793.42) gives 200.3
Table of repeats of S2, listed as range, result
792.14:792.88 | 202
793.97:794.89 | 196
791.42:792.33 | 203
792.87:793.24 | 199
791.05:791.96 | 203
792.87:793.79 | 198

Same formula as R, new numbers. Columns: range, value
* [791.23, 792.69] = 201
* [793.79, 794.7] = 194.6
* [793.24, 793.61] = 197.7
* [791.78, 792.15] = 203.4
